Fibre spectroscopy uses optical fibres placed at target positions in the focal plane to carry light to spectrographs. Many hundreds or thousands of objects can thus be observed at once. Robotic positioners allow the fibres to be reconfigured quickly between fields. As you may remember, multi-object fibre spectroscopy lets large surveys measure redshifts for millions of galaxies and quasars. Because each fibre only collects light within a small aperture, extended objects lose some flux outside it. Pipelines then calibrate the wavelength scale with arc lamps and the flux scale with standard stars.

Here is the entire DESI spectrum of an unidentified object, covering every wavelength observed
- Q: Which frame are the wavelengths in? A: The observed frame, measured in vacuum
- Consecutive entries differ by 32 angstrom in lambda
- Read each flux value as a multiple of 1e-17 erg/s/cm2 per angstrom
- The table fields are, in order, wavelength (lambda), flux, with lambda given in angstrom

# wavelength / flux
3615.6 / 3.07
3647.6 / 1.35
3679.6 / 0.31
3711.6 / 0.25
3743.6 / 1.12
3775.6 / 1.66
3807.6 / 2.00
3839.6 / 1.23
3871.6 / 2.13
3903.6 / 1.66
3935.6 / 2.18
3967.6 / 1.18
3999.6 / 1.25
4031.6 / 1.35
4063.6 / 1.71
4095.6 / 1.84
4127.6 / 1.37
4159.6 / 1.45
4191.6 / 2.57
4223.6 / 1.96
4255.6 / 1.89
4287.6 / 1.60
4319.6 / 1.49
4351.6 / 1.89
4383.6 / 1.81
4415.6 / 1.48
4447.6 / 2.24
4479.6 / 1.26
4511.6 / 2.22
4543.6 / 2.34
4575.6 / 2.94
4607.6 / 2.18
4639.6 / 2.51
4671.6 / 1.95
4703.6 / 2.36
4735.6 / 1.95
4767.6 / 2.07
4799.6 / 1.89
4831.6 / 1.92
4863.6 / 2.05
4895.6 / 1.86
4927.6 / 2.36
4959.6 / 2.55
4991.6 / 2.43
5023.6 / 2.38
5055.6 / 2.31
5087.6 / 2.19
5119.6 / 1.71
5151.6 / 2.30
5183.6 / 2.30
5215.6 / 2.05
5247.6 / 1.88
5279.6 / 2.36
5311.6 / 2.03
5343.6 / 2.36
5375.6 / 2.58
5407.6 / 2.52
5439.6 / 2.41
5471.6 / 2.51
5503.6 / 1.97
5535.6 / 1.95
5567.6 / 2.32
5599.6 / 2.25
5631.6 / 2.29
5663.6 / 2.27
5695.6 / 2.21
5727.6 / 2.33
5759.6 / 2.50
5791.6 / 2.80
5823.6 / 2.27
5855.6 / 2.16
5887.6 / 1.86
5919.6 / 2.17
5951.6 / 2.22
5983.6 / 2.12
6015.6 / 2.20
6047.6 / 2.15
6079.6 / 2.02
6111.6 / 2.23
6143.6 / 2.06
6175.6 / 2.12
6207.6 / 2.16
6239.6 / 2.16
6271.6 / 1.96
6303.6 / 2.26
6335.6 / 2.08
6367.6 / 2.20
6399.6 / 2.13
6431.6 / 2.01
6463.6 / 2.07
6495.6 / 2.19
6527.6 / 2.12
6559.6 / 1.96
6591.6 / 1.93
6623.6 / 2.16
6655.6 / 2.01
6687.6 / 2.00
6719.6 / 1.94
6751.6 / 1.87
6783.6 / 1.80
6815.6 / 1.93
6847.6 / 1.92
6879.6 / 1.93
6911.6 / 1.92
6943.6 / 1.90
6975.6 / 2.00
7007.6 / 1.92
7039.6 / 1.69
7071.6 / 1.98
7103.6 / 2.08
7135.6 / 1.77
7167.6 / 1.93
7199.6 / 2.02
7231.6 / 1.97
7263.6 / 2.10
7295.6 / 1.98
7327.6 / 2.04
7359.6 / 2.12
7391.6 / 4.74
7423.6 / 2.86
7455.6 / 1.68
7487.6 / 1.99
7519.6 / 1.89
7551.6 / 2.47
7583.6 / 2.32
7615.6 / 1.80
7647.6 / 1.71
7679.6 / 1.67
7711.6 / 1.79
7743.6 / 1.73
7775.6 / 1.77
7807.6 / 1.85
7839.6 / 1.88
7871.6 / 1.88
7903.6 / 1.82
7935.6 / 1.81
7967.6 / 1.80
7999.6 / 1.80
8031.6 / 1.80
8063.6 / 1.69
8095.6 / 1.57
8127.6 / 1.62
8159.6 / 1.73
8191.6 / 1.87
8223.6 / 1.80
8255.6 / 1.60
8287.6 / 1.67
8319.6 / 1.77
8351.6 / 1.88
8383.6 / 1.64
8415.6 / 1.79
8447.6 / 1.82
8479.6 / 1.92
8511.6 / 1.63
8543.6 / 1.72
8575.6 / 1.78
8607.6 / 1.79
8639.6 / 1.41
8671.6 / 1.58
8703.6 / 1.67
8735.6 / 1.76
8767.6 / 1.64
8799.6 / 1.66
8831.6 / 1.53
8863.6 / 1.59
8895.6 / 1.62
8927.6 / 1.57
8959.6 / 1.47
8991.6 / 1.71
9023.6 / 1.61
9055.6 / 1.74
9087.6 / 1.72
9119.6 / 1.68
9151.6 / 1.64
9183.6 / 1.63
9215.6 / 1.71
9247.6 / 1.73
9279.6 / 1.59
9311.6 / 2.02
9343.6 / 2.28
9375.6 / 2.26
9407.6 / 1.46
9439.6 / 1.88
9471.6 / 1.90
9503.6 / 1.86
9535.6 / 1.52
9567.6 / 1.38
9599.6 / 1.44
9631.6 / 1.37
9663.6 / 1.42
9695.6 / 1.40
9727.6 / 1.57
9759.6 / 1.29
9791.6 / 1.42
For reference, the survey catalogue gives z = 0.126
